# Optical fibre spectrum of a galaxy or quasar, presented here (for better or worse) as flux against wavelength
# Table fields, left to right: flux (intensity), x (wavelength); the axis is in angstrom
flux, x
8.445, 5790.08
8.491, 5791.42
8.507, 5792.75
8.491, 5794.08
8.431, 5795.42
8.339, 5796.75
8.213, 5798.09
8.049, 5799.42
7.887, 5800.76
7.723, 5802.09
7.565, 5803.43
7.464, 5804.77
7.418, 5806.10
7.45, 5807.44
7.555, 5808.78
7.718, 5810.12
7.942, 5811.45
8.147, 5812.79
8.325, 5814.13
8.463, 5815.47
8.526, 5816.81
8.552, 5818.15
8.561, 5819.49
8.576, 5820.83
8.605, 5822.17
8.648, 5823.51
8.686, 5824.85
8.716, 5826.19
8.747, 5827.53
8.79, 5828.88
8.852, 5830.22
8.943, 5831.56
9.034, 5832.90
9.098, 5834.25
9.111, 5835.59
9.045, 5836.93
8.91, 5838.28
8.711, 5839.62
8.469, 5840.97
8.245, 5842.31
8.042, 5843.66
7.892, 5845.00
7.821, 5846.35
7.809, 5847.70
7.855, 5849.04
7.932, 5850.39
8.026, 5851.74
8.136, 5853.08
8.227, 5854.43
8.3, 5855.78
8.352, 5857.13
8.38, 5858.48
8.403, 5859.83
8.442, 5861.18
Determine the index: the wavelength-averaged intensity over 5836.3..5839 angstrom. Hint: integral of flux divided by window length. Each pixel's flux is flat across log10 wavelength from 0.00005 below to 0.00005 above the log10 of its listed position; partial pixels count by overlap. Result 8.97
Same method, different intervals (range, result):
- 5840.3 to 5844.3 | 8.25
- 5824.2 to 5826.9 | 8.71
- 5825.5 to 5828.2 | 8.74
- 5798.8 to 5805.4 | 7.73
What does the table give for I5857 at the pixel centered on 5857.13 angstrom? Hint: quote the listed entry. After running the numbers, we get 8.352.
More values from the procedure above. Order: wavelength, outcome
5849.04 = 7.855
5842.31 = 8.245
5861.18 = 8.442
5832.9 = 9.034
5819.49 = 8.561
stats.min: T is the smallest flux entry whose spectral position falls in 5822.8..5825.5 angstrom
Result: 8.648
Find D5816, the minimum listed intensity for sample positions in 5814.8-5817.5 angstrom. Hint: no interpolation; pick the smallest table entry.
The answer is 8.463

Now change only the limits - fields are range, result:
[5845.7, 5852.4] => 7.809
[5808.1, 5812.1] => 7.555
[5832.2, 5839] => 8.91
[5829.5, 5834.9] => 8.852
